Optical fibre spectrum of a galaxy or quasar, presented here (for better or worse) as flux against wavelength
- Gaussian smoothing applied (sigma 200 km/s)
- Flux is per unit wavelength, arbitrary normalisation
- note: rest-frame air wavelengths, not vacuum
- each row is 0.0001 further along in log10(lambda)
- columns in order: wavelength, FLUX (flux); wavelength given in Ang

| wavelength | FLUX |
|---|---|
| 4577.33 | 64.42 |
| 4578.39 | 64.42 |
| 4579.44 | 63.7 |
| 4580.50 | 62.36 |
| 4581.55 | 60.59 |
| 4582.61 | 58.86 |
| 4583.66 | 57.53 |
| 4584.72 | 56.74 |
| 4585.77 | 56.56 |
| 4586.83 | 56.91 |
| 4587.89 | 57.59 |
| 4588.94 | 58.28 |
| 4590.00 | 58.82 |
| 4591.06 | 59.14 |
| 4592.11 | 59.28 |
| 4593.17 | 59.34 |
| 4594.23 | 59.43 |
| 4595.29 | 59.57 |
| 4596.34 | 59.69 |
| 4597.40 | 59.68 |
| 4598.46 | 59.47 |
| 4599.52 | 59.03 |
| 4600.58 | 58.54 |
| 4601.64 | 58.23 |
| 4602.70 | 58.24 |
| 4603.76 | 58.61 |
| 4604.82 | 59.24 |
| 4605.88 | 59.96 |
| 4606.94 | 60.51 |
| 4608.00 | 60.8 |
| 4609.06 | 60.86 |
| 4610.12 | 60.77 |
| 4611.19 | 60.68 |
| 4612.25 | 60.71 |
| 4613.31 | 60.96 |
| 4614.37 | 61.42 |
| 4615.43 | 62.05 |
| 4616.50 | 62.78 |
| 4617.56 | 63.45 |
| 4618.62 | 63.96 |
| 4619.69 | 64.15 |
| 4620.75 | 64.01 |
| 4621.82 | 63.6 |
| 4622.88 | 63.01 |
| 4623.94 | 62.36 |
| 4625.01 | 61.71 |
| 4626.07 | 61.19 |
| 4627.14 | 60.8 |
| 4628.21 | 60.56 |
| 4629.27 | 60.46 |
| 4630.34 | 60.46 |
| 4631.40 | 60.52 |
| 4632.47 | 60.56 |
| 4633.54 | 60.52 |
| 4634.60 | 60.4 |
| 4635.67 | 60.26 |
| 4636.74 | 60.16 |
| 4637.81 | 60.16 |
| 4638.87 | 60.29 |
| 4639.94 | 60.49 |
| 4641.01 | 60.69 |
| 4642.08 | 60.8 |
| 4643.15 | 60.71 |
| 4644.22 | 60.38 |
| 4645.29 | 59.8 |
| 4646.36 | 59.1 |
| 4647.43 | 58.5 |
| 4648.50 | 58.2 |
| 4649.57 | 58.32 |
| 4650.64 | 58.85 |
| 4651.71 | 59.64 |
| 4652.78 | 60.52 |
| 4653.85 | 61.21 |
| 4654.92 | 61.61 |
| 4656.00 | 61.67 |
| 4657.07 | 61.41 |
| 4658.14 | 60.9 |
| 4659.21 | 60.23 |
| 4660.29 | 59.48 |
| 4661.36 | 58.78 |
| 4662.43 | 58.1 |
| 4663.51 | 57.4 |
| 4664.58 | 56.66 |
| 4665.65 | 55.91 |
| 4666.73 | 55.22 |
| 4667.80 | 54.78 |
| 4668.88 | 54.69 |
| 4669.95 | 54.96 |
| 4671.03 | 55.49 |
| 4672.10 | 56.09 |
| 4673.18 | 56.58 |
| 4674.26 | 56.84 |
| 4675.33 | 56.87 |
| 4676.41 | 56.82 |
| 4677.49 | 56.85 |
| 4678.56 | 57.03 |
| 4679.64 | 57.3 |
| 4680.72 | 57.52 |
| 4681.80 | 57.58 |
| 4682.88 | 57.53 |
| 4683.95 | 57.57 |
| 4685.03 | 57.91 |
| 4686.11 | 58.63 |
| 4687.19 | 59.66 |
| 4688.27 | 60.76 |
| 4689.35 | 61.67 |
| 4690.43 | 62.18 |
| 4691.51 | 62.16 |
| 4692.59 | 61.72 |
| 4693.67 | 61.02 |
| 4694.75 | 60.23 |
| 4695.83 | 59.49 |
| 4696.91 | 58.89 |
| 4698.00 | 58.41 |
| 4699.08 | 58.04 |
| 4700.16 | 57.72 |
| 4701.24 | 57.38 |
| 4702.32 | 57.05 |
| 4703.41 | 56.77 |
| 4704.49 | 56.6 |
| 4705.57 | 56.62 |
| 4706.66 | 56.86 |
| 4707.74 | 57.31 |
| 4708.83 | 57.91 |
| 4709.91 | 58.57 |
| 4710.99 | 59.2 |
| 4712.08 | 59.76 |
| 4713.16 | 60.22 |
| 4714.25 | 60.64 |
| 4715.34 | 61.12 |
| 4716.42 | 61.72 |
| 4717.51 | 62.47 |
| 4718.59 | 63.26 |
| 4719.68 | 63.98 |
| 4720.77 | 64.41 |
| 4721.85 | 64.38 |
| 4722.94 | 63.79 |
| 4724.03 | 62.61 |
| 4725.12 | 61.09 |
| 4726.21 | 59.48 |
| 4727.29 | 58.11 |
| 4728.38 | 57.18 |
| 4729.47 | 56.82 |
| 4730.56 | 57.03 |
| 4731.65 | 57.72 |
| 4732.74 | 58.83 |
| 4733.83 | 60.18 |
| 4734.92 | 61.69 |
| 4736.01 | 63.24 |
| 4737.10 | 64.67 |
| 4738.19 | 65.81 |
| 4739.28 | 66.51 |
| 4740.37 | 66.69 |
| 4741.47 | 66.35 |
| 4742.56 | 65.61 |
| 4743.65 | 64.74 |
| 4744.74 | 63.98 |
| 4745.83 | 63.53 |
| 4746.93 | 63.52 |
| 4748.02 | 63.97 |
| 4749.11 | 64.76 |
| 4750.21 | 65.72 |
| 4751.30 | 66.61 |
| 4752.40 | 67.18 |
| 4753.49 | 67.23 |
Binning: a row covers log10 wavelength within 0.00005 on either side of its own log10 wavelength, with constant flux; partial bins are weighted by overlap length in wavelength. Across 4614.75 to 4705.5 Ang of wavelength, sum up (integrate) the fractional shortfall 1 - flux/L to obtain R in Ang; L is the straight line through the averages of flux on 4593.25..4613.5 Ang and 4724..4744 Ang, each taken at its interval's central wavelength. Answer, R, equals 1.7 Ang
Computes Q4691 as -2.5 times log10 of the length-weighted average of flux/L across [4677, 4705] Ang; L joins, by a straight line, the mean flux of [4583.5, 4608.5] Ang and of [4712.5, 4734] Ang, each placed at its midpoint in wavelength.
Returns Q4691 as 0.03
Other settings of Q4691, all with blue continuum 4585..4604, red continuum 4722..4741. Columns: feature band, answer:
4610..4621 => -0.057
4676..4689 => 0.044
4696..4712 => 0.056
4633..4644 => -0.017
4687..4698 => -0.002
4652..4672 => 0.031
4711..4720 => -0.007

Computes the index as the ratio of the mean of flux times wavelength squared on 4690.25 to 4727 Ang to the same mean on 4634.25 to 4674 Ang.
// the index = 1.05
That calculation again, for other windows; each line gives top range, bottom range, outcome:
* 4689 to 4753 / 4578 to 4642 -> 1.06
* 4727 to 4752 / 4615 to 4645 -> 1.07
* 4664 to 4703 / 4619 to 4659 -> 0.97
